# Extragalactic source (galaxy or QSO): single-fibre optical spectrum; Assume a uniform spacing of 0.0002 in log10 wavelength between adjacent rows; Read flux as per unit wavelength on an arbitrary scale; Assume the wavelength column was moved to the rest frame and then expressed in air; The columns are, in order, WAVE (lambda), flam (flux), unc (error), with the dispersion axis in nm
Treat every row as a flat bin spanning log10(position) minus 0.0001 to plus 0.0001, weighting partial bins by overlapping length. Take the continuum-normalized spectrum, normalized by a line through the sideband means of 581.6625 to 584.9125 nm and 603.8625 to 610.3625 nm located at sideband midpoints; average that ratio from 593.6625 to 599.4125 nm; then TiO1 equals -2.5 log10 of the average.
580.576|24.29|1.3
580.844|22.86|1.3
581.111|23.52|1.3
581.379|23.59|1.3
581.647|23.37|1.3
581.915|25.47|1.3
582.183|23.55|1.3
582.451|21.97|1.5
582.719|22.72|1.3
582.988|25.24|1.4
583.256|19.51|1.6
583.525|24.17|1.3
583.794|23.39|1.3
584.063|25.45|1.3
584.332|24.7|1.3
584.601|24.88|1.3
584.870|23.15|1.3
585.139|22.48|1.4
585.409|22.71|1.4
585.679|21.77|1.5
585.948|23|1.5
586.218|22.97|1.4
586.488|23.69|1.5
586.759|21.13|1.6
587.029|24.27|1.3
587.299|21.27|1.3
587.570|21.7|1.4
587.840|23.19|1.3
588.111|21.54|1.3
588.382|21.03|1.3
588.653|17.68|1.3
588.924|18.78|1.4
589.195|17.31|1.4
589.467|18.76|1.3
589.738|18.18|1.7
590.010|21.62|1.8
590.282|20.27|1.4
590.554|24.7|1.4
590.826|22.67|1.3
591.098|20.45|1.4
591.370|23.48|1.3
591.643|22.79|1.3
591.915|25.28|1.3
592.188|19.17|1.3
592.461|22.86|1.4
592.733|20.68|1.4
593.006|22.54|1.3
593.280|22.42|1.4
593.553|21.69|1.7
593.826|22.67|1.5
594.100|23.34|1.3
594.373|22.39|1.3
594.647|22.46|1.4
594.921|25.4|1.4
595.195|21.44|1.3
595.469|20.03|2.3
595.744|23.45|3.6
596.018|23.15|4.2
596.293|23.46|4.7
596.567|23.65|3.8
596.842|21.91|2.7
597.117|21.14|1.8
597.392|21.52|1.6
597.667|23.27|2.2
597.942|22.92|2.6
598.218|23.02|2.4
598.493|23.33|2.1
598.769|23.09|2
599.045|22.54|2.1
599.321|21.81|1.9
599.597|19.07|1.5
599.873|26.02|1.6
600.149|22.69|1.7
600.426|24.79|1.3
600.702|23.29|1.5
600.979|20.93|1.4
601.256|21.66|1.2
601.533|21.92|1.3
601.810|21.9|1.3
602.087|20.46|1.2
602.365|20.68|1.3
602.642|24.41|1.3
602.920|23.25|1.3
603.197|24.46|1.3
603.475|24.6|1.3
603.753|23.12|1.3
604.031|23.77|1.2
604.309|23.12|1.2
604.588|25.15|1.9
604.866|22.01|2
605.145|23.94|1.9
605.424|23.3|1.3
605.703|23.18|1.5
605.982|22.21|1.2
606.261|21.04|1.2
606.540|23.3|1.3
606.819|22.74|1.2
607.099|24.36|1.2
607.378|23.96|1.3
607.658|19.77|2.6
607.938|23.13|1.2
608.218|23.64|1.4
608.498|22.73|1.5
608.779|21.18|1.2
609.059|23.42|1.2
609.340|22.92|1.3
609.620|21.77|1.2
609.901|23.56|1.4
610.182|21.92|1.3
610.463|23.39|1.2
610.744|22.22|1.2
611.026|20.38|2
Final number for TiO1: 0.027 mag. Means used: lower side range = 23.7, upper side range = 22.9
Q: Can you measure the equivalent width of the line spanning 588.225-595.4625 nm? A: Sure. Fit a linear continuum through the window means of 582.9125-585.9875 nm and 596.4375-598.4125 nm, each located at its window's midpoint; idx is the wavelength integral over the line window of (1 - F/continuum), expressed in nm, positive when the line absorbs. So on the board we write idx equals 0.43 nm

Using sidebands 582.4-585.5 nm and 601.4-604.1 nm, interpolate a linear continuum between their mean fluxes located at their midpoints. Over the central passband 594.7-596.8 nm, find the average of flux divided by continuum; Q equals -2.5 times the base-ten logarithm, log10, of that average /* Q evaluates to 0.01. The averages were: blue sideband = 23.4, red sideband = 22.8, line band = 22.9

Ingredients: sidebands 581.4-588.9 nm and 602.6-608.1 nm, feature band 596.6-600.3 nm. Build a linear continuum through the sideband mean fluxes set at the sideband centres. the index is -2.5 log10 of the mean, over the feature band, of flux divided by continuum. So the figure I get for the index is 0.03 mag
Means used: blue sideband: 22.8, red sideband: 23.2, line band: 22.5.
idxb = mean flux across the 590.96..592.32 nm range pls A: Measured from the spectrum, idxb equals 22.2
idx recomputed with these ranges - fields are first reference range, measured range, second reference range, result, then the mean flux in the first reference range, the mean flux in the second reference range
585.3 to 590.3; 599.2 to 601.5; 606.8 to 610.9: -0.05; 21.1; 22.7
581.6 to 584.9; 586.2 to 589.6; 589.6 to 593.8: 0.27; 23.7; 21.9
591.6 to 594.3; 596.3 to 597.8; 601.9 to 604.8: 0.02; 22.3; 23.2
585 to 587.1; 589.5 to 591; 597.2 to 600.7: 0.10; 22.7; 22.8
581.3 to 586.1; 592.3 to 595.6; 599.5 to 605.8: 0.12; 23.4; 23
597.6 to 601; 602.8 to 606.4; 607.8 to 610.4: -0.08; 22.9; 22.7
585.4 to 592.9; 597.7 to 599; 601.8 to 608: -0.04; 21.5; 23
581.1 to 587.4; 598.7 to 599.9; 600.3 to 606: 0.05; 23.3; 23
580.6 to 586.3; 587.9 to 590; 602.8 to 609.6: 0.36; 23.4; 23.1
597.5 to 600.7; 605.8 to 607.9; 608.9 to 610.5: 0.03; 23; 22.8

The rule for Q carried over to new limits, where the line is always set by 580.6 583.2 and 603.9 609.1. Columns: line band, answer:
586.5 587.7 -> 0.05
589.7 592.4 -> 0.06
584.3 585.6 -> 0.00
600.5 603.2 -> 0.04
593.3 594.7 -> 0.03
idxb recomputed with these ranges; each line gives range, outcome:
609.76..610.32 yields 22.7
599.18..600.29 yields 22.4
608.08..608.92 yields 22.5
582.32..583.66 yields 22.7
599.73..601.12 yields 23.5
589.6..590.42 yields 20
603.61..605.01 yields 23.4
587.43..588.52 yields 21.9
